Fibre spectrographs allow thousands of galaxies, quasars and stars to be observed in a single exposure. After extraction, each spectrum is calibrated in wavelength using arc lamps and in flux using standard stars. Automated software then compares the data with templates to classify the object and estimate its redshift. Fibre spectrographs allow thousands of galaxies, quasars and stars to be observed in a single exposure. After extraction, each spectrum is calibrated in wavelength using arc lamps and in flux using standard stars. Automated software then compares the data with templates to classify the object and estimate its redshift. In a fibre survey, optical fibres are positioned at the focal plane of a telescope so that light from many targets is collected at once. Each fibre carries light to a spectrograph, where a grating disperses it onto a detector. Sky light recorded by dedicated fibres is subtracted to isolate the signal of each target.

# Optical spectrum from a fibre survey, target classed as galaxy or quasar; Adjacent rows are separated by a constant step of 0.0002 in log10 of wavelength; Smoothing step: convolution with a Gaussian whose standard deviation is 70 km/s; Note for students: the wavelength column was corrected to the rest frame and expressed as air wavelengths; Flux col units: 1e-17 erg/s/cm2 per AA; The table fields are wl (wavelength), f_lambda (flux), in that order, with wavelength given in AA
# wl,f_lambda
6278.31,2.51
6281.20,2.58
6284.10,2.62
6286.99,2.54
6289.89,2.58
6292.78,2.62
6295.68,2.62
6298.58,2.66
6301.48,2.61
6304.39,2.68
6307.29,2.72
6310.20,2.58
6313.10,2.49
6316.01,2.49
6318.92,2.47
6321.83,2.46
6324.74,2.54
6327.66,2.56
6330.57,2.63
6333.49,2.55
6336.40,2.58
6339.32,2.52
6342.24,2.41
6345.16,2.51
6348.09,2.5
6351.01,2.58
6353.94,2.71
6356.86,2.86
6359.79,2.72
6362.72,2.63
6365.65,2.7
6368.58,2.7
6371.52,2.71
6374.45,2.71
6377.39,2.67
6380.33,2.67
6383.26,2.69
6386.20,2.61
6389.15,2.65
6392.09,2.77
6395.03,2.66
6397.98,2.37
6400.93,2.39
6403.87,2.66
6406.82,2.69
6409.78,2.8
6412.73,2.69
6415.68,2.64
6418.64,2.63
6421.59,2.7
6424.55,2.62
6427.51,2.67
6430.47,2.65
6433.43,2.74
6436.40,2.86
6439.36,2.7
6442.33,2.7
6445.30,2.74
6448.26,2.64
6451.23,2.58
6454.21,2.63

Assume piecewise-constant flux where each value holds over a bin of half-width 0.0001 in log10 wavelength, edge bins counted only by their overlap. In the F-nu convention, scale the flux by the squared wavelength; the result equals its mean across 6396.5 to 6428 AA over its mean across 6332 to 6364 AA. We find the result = 1.03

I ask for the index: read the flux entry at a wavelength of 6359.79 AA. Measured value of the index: 2.72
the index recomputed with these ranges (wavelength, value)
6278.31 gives 2.51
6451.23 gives 2.58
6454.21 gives 2.63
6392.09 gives 2.77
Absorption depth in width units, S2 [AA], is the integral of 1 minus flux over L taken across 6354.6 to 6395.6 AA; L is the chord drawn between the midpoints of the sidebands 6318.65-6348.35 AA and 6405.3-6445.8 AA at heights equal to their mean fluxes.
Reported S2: -1.49 AA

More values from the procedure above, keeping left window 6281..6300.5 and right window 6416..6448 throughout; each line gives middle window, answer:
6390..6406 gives 0.6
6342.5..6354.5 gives 0.4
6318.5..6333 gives 0.5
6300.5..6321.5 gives 0.4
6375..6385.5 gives 0.0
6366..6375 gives -0.2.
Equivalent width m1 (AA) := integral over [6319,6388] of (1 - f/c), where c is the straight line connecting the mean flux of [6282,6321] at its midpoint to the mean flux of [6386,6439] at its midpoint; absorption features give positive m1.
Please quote 0.1 AA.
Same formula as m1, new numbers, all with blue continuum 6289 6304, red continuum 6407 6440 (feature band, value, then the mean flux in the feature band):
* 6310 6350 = 1.88 AA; 2.52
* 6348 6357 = 0.00 AA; 2.66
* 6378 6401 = 0.54 AA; 2.62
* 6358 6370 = -0.13 AA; 2.69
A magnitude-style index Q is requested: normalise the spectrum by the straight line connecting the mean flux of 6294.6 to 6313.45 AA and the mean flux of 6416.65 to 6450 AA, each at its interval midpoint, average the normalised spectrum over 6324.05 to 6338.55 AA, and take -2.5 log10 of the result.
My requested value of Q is 0.03 mag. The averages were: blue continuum 2.63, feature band 2.57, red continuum 2.69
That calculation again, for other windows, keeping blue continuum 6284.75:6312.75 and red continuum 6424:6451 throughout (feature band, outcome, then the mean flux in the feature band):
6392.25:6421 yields 0.02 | 2.62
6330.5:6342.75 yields 0.04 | 2.54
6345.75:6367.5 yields -0.01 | 2.67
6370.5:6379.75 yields -0.01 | 2.69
